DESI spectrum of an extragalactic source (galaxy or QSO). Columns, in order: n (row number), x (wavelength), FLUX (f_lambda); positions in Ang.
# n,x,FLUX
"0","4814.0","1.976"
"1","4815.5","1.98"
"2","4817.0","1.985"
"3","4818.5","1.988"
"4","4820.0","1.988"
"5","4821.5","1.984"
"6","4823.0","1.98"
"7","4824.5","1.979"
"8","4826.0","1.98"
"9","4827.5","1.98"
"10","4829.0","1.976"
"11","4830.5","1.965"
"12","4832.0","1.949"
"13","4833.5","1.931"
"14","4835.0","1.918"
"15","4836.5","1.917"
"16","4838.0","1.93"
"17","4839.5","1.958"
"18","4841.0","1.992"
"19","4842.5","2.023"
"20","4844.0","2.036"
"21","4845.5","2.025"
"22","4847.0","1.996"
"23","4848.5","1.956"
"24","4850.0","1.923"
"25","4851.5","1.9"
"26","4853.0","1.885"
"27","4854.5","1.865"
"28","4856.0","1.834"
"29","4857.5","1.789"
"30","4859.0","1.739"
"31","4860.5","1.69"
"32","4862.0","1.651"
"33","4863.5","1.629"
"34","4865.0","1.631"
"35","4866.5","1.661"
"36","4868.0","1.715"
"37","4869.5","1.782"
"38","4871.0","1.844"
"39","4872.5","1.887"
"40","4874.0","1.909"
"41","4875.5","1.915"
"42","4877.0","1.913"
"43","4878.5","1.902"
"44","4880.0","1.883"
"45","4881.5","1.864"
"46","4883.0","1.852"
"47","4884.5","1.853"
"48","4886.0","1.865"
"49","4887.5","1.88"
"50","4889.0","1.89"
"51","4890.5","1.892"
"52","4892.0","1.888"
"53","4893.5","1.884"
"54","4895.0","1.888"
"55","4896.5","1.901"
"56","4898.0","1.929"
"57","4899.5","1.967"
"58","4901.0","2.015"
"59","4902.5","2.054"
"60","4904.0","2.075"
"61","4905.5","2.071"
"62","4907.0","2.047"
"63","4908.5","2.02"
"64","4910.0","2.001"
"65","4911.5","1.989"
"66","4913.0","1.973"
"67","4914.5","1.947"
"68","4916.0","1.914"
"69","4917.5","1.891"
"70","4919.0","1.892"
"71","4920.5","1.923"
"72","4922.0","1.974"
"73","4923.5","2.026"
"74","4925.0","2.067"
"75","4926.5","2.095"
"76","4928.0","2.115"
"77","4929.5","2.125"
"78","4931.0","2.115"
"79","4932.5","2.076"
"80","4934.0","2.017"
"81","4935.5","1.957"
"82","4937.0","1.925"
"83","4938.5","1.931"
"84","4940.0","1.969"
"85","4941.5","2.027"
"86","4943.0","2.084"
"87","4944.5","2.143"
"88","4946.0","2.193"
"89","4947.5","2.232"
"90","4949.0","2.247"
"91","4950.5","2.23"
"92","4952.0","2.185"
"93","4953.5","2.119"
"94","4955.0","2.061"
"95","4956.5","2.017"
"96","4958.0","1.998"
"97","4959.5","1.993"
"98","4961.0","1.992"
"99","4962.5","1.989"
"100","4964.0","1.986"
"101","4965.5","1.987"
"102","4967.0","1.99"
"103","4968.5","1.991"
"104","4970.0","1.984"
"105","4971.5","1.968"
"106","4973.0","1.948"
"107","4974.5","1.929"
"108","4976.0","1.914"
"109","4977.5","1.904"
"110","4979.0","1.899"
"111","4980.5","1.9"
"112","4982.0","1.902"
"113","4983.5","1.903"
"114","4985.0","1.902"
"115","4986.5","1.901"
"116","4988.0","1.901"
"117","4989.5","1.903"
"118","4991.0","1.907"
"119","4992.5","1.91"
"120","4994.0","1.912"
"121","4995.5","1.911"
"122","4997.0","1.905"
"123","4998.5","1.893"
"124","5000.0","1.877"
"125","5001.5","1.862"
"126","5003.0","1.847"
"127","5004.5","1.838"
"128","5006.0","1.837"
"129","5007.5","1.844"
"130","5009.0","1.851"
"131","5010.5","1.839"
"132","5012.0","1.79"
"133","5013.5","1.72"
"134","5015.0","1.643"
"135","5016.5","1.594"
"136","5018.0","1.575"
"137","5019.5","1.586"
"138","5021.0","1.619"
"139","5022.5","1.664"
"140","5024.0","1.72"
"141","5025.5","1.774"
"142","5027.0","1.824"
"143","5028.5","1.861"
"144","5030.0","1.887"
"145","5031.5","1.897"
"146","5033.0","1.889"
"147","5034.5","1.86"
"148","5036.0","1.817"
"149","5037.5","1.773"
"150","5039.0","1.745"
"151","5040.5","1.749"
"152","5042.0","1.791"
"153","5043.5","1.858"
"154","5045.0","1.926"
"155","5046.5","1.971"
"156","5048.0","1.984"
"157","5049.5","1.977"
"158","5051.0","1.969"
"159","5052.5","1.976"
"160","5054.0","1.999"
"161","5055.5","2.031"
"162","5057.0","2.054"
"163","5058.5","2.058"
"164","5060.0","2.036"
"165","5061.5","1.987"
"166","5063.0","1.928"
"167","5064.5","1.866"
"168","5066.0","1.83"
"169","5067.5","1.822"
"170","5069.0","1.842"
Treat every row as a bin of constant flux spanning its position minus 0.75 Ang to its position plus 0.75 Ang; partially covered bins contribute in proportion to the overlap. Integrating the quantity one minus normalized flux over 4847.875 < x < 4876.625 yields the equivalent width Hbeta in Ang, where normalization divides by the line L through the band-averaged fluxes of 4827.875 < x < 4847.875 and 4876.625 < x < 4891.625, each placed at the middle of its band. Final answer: 1.81 Ang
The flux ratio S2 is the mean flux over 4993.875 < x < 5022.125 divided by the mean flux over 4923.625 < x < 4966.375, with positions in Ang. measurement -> 0.86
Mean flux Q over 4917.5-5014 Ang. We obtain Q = 1.97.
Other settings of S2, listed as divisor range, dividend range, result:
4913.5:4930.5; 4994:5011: 0.93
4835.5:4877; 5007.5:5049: 0.96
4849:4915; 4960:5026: 0.99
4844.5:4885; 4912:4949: 1.11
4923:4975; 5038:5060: 0.94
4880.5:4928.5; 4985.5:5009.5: 0.96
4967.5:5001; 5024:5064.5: 0.99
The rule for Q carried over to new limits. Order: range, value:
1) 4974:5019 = 1.85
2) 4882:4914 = 1.95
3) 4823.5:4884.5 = 1.88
